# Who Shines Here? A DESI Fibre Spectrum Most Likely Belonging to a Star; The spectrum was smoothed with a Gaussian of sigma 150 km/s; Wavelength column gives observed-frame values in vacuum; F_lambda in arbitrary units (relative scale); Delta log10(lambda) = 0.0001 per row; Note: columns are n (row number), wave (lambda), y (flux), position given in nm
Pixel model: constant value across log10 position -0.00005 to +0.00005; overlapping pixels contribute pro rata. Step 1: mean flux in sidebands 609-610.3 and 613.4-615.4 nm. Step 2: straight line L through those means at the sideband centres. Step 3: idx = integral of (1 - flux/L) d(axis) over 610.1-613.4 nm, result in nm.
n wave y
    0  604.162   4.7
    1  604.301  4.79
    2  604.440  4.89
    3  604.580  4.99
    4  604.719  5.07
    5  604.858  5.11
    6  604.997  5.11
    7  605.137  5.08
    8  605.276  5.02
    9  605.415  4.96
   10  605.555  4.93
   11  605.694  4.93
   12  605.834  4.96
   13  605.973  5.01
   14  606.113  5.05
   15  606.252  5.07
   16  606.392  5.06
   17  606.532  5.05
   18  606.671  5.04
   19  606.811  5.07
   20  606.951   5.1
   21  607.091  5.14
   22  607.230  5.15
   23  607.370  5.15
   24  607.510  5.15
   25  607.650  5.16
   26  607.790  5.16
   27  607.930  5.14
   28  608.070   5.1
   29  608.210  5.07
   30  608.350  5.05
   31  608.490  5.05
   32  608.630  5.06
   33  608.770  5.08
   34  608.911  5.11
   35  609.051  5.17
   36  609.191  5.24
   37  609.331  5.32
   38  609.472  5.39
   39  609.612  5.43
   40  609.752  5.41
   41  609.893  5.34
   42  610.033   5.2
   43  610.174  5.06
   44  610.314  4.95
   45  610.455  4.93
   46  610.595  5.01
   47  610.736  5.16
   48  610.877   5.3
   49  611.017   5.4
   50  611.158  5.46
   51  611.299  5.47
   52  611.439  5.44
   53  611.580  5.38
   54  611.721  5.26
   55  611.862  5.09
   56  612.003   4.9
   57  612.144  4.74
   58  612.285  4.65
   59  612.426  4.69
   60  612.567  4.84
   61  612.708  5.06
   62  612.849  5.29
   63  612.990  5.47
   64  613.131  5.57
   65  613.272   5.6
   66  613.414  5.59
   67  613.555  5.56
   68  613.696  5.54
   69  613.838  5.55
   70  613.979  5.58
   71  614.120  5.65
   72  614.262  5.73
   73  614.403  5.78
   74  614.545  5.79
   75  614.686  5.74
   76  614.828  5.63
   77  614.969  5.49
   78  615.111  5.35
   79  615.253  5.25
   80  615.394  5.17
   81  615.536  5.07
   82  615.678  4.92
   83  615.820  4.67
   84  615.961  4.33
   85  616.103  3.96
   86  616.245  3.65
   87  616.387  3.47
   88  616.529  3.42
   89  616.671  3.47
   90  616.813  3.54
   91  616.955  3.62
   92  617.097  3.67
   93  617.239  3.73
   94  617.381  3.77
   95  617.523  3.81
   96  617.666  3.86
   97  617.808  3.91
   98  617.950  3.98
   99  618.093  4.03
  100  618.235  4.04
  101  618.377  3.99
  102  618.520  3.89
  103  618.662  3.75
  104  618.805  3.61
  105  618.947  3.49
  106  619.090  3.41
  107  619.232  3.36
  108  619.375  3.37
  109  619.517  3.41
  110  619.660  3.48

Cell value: 0.145 nm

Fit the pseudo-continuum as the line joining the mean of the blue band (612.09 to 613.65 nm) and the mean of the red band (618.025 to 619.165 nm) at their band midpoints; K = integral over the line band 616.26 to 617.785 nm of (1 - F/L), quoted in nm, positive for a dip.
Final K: 0.19 nm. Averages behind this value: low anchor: 5.2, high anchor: 3.78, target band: 3.64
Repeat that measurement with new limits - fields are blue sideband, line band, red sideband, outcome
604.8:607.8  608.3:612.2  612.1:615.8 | 0.013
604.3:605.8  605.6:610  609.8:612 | -0.029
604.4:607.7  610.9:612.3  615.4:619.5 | -0.228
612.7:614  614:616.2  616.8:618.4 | -0.182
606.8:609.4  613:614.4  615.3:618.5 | -0.375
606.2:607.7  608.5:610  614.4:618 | -0.097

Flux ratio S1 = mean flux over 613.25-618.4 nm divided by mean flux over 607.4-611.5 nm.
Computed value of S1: 0.89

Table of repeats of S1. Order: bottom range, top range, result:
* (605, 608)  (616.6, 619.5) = 0.73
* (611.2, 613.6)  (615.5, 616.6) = 0.80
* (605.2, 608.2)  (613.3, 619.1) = 0.89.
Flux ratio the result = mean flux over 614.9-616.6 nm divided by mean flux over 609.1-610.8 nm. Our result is 0.88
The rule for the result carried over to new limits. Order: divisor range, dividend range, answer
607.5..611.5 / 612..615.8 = 1.03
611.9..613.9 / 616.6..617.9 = 0.71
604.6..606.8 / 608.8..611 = 1.03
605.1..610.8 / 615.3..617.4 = 0.79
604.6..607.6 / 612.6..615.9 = 1.07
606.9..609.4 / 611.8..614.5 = 1.04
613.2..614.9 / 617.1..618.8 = 0.68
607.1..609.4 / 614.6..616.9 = 0.89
